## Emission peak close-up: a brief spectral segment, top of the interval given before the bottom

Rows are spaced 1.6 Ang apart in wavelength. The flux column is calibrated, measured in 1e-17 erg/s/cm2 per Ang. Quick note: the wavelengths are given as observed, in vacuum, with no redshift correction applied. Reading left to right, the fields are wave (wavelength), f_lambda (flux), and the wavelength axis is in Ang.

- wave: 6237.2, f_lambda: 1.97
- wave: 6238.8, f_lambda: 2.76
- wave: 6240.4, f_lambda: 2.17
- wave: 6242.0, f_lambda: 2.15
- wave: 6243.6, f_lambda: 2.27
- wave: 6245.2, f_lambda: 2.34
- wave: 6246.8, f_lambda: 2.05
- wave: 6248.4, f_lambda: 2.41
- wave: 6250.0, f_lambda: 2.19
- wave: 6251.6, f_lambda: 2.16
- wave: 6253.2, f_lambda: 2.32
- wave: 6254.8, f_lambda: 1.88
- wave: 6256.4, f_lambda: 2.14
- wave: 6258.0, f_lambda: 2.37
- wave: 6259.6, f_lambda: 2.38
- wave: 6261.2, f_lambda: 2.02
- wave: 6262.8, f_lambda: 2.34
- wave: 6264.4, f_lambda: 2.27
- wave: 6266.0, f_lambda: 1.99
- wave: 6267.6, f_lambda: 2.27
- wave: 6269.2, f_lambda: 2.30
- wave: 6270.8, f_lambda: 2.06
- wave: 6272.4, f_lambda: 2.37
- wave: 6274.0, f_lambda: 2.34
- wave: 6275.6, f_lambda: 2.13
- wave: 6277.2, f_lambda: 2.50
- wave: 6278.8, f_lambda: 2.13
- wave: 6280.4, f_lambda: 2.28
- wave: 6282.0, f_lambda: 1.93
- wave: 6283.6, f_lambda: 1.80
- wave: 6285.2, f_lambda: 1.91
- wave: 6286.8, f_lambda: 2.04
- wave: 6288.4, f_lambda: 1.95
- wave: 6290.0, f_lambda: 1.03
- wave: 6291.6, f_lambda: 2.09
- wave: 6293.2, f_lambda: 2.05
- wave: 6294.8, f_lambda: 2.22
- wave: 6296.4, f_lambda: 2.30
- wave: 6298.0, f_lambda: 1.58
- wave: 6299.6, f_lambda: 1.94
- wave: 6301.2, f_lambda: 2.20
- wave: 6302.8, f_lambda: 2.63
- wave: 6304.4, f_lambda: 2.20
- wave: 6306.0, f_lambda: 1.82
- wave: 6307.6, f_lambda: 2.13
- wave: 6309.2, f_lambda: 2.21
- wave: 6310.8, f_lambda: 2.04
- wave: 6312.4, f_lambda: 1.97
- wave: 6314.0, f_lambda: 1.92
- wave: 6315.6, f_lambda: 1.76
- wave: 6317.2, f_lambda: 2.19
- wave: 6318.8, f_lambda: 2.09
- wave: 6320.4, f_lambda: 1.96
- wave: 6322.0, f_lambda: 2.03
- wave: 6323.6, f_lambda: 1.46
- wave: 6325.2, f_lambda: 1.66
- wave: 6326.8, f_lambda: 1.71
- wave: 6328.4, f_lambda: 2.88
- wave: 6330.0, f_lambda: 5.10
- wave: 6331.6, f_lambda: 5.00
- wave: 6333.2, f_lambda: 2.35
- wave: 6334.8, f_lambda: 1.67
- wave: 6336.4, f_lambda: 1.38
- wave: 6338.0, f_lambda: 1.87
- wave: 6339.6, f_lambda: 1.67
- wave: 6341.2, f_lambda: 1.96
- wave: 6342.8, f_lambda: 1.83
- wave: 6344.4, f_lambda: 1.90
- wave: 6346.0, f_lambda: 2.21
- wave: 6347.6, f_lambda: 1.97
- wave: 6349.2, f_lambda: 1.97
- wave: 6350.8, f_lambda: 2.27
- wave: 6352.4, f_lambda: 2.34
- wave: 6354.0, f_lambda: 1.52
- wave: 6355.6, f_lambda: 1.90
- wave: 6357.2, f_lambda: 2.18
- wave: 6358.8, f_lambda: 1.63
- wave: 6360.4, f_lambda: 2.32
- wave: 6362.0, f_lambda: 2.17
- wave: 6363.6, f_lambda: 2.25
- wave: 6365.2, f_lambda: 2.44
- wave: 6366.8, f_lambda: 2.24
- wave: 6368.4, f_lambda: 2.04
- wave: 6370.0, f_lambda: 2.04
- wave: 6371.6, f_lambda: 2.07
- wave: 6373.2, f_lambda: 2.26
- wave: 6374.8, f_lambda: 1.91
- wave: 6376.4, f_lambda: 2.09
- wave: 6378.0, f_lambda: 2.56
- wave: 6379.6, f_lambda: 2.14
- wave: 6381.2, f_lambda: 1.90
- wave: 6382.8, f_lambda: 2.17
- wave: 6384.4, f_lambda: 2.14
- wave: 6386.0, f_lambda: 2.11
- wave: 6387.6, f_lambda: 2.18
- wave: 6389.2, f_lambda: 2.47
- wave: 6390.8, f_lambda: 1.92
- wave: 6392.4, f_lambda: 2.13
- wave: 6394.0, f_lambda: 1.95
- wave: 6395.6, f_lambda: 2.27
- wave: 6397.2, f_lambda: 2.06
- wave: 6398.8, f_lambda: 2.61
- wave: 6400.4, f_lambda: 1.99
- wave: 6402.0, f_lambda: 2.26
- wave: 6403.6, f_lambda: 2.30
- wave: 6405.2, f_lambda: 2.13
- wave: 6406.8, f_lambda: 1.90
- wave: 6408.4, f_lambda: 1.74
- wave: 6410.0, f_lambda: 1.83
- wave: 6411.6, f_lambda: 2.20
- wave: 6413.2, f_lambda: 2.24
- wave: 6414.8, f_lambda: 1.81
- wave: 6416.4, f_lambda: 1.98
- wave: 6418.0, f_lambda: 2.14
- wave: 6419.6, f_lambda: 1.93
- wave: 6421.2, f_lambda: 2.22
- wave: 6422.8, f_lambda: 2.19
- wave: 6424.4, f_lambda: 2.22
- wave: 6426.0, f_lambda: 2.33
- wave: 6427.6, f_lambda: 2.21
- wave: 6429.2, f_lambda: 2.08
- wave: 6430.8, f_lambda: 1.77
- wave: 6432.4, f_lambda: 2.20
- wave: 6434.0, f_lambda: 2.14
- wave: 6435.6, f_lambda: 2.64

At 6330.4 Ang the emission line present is H-beta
